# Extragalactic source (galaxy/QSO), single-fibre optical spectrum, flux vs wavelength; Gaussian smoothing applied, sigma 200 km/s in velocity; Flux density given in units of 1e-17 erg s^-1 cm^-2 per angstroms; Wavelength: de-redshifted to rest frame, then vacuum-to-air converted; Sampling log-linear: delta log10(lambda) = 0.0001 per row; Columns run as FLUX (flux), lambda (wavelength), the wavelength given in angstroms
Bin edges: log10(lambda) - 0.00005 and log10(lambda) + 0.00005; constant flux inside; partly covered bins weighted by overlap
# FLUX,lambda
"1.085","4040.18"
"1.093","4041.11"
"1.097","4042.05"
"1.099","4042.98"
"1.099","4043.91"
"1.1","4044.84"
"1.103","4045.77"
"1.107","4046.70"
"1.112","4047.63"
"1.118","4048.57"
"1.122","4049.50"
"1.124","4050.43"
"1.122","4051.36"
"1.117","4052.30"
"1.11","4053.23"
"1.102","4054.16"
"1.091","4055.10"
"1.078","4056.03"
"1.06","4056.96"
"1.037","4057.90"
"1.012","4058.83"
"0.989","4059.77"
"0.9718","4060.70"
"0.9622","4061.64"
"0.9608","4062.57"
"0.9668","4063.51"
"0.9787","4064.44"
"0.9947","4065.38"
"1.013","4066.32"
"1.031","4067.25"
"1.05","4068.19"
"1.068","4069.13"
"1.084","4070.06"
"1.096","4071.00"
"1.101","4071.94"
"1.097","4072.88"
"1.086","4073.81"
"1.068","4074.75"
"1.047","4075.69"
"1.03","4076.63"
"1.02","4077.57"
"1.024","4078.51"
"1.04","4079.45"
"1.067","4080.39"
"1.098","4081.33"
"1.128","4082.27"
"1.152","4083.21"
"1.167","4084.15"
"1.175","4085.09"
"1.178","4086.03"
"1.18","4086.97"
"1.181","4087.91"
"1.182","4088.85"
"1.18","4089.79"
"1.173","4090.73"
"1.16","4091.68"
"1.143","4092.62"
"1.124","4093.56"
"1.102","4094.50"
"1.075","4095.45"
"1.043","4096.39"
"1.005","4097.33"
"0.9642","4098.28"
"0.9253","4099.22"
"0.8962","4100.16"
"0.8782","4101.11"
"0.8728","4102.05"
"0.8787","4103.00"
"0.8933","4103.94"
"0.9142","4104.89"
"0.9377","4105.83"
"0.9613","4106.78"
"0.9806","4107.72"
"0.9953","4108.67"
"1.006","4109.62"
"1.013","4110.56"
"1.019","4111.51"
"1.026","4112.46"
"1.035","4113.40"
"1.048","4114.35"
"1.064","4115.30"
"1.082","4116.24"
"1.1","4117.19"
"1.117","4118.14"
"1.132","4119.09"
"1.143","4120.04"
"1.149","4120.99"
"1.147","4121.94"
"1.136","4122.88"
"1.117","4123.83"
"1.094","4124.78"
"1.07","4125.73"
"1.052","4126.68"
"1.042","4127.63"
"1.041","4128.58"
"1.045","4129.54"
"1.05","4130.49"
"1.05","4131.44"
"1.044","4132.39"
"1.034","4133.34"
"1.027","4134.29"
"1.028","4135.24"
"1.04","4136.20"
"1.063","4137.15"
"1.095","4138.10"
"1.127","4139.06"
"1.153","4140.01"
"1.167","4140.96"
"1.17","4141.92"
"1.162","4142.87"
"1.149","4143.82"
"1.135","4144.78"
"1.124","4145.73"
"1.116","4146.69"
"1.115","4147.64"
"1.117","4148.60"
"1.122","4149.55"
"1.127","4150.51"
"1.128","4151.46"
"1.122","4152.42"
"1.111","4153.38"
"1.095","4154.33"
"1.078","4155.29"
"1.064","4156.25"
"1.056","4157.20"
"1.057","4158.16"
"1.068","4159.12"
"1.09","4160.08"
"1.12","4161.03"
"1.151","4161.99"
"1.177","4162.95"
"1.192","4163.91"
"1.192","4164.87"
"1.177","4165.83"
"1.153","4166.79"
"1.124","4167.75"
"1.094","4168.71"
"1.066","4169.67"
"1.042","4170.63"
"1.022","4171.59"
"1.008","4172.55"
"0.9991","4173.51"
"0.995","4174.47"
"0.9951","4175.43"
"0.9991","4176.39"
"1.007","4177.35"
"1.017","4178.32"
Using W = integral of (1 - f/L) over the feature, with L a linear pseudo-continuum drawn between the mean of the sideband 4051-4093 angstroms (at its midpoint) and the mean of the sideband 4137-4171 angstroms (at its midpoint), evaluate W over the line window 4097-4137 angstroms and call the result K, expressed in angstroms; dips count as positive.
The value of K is 2.8 angstroms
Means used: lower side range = 1.08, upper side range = 1.12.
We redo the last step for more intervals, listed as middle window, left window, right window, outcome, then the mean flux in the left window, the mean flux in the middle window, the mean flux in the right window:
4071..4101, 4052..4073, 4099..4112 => -3.1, 1.04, 1.09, 0.941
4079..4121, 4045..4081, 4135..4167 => 1.0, 1.06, 1.06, 1.12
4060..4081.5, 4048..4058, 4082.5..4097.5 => 1.6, 1.1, 1.04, 1.14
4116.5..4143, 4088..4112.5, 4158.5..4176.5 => -1.1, 1.02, 1.09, 1.09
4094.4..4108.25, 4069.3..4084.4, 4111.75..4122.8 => 1.8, 1.08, 0.951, 1.1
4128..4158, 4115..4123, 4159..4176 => 0.3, 1.12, 1.09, 1.09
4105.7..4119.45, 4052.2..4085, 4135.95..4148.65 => 0.8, 1.05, 1.04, 1.13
